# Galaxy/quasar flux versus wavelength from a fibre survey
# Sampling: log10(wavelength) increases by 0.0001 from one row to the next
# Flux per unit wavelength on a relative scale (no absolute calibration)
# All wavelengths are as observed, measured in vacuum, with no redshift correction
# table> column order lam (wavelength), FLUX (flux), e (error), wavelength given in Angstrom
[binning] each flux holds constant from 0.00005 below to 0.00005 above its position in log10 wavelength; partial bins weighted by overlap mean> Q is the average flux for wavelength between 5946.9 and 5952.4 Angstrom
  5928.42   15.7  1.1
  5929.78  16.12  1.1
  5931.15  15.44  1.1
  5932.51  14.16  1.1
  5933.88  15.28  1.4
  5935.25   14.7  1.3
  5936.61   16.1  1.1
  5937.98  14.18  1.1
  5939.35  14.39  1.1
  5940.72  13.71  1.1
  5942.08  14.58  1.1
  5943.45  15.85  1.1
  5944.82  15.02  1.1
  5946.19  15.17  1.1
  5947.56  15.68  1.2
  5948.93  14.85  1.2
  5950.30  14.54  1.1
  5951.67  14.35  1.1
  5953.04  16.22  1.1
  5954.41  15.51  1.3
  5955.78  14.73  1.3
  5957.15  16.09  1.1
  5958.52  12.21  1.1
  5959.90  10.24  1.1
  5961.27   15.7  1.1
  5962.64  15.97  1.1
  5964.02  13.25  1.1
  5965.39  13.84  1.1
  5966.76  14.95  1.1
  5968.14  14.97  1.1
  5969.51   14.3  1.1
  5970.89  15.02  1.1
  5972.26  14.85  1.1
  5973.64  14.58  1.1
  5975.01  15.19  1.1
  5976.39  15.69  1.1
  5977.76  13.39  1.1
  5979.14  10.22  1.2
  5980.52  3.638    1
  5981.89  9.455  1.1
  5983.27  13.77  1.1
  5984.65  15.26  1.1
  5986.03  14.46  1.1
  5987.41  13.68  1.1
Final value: 14.9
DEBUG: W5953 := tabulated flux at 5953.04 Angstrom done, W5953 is 16.22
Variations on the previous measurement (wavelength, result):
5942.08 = 14.58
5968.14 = 14.97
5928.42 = 15.7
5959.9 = 10.24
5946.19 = 15.17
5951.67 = 14.35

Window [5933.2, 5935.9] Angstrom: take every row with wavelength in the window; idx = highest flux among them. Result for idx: 15.28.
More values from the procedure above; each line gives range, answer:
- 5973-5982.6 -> 15.69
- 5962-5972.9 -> 15.97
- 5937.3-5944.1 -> 15.85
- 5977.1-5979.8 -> 13.39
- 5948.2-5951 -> 14.85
